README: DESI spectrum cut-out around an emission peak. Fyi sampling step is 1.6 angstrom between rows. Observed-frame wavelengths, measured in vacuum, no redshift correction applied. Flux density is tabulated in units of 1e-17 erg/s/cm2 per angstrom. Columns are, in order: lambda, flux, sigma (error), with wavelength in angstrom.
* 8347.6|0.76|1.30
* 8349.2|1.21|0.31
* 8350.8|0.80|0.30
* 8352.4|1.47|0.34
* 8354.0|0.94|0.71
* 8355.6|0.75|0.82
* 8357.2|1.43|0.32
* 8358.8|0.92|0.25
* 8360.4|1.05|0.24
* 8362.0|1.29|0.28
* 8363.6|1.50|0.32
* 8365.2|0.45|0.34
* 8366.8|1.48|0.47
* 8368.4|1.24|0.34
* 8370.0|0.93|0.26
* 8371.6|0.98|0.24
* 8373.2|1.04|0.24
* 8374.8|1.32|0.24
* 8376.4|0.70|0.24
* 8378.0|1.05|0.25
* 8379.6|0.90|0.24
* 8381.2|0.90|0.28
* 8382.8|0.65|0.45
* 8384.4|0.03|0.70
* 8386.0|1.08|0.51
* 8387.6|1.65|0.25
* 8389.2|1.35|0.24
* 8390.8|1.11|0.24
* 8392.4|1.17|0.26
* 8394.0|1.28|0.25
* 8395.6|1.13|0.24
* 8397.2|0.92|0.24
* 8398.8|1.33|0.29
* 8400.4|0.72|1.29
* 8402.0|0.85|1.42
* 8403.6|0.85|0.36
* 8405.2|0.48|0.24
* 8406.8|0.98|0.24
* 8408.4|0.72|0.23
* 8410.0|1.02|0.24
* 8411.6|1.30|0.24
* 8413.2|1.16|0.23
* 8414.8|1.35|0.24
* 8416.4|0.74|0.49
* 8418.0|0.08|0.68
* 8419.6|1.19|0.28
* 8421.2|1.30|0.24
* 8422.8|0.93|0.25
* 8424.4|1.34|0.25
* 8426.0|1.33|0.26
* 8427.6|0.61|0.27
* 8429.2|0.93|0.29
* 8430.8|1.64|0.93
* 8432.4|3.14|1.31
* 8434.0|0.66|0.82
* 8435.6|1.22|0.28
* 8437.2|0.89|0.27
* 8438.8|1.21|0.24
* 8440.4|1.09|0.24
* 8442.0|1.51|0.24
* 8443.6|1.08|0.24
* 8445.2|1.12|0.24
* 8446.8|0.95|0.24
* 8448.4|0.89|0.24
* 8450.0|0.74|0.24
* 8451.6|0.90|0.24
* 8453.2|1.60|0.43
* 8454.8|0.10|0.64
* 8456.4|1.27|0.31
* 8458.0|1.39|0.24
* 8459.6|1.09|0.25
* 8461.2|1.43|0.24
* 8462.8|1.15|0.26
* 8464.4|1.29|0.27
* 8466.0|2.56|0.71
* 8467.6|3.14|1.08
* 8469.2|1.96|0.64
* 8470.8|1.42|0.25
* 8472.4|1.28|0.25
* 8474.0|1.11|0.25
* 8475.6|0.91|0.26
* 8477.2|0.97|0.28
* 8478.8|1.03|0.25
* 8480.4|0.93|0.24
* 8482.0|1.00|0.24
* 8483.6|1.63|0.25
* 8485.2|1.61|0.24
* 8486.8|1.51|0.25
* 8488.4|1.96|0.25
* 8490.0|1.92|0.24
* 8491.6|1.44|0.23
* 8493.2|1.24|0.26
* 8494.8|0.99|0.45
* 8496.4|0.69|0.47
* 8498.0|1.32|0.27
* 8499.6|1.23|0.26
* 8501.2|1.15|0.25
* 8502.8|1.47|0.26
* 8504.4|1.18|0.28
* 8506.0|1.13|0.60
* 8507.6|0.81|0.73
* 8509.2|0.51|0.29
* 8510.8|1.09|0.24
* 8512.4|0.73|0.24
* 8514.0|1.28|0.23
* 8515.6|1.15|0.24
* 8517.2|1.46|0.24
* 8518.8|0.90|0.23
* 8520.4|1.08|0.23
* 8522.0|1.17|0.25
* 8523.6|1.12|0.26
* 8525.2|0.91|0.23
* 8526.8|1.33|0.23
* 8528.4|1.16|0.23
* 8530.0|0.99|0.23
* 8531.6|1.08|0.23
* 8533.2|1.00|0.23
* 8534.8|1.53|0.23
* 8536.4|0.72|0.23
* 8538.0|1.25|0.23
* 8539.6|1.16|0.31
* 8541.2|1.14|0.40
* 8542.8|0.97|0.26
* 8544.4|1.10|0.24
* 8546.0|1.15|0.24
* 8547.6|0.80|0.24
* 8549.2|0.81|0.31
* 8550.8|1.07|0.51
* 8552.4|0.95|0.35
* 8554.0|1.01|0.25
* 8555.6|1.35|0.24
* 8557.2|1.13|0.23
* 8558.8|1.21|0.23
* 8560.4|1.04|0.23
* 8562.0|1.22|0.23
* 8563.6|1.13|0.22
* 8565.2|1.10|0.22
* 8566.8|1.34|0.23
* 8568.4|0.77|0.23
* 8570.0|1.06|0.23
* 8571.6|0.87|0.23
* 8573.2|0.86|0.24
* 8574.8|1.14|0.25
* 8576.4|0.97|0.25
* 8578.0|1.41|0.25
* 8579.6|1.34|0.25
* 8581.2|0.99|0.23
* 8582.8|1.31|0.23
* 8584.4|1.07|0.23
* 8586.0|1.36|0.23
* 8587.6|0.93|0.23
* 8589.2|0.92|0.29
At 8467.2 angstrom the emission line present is [S II]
